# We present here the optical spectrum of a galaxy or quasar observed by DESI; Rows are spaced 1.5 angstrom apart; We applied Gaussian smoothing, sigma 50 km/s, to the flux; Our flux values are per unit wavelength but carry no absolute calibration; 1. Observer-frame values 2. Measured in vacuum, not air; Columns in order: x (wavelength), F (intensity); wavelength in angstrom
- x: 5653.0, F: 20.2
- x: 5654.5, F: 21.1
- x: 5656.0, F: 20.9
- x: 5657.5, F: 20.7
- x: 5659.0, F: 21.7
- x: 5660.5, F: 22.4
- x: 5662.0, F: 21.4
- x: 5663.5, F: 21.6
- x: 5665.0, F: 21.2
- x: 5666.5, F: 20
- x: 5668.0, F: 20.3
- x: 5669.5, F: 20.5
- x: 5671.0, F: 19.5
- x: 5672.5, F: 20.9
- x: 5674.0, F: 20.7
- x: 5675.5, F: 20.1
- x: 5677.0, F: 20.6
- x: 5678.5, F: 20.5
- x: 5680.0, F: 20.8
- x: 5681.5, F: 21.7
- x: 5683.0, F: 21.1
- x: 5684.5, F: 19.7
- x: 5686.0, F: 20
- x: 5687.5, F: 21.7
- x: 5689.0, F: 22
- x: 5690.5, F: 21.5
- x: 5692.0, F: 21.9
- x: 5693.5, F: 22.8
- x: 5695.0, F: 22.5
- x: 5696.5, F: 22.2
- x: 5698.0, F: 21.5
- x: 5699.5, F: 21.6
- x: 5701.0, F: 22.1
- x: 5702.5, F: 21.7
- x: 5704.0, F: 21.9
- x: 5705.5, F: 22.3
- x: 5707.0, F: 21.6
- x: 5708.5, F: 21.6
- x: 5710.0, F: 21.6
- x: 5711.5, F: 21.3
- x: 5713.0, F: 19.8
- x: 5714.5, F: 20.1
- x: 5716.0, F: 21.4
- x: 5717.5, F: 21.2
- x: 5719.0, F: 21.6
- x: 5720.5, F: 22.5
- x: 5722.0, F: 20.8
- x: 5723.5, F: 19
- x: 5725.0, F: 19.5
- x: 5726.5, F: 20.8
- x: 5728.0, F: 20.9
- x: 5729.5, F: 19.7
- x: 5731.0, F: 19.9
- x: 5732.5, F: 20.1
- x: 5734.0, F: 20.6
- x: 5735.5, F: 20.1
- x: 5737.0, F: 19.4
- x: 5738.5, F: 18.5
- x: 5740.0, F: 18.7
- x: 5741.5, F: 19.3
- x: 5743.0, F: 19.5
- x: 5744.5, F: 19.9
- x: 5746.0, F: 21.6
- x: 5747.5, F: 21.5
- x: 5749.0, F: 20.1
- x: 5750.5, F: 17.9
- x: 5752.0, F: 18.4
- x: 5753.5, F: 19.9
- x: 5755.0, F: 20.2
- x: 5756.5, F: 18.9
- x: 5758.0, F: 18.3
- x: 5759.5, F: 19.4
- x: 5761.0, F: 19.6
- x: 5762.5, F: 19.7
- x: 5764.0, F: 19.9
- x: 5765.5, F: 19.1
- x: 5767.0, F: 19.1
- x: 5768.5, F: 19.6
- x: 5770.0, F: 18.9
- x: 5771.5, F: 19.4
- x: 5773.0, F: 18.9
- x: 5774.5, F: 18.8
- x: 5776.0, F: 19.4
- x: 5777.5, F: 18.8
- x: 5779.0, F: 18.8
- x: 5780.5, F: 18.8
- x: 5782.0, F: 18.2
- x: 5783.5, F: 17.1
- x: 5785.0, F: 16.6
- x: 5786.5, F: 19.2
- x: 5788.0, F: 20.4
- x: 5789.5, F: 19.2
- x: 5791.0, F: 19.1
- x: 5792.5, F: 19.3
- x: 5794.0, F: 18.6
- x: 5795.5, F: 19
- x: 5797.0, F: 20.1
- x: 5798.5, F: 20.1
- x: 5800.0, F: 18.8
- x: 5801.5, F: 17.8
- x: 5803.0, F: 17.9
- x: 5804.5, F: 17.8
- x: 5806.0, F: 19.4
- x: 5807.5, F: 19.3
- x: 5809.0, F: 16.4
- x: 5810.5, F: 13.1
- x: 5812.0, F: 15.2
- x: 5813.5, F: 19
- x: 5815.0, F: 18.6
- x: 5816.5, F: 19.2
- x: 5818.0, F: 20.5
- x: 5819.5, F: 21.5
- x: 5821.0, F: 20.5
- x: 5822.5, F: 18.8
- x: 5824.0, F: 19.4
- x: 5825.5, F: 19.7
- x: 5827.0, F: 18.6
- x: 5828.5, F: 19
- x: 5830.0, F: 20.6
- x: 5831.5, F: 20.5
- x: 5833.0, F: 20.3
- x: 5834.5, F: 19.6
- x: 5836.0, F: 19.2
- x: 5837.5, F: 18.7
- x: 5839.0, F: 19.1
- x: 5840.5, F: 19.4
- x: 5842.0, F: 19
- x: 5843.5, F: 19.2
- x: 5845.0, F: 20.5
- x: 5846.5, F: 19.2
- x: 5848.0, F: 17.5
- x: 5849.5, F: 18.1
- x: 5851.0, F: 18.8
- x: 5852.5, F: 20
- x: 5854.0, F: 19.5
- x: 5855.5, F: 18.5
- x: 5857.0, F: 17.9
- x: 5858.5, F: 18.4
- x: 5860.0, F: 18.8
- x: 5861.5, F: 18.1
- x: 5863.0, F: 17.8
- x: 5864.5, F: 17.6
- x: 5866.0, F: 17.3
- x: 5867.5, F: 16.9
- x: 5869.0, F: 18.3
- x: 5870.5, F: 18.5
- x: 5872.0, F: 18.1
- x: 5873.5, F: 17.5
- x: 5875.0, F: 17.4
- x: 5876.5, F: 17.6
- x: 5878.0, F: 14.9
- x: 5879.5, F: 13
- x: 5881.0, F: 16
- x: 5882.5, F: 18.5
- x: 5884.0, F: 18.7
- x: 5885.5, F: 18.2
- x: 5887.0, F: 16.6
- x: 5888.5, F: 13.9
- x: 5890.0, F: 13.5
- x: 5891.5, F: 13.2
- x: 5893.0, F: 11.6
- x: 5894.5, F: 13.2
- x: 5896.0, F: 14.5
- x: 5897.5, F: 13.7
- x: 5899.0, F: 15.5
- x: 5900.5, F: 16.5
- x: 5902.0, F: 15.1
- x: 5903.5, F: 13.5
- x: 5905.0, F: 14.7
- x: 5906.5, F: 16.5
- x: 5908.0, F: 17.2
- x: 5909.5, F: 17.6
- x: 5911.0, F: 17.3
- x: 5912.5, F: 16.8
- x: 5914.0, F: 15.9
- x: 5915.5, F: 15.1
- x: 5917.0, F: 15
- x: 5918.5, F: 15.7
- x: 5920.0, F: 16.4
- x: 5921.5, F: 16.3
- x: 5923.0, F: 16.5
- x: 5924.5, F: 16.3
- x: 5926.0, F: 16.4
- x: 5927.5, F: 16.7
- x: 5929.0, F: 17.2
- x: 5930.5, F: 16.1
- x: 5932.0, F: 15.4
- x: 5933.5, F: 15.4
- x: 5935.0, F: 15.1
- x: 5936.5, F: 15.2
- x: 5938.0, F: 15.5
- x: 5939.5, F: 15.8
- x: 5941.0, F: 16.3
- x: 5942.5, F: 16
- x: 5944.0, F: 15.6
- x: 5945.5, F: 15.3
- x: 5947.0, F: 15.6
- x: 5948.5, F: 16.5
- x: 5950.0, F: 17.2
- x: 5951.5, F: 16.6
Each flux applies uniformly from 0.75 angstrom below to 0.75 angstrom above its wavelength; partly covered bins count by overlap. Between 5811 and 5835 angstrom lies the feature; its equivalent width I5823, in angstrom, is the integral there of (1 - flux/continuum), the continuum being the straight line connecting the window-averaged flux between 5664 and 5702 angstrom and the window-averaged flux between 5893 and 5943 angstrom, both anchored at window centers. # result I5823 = -2.0 angstrom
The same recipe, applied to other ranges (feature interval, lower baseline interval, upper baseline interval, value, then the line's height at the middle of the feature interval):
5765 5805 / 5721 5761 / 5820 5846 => 1.63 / 19.7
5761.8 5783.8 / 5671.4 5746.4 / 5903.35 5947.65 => 0.46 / 19.4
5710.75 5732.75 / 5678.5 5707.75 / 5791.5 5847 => 0.43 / 21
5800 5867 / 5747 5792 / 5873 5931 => -4.85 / 17.5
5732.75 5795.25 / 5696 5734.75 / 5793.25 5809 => 1.60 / 19.7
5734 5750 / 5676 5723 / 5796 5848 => 0.53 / 20.6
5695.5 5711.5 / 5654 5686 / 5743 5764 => -1.14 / 20.3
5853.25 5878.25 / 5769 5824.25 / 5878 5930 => -1.70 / 16.7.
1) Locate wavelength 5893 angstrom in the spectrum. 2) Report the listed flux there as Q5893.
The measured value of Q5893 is 11.6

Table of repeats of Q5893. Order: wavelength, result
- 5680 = 20.8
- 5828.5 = 19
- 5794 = 18.6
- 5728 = 20.9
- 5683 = 21.1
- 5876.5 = 17.6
